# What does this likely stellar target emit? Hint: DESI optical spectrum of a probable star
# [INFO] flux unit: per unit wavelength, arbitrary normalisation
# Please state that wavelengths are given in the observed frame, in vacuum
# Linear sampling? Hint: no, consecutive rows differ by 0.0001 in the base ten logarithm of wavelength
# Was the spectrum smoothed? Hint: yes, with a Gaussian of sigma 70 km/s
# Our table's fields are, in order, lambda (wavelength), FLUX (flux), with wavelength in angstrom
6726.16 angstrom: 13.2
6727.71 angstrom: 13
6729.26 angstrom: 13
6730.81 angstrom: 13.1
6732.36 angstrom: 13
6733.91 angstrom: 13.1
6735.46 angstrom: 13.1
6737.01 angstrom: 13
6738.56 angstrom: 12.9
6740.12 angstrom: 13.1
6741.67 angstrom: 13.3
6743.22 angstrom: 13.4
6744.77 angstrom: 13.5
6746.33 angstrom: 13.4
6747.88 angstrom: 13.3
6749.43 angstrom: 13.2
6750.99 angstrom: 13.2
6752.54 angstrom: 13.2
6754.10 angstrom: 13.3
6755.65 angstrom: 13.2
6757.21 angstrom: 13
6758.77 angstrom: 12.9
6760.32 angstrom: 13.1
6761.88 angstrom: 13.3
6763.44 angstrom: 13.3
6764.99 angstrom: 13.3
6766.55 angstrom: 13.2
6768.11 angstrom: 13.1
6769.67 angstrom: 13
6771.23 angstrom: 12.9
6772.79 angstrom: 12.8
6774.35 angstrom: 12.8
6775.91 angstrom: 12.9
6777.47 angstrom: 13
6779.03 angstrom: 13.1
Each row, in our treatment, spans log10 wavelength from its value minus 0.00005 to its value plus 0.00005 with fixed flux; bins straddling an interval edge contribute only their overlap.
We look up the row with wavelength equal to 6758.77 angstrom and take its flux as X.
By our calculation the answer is 12.9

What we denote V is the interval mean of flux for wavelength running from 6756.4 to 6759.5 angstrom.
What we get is 12.9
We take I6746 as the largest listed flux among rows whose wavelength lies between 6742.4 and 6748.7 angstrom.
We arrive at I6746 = 13.5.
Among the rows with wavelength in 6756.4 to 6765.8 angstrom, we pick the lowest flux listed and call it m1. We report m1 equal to 12.9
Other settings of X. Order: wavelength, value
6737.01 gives 13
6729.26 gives 13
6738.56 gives 12.9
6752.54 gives 13.2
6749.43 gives 13.2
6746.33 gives 13.4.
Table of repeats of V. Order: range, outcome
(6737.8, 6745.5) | 13.2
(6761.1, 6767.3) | 13.3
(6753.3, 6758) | 13.1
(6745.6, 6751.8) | 13.3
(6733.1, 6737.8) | 13.1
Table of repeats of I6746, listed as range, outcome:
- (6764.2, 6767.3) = 13.3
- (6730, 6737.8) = 13.1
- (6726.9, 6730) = 13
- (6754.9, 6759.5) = 13.2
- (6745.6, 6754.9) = 13.4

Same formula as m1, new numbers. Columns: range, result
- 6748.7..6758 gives 13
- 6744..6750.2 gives 13.2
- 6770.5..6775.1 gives 12.8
